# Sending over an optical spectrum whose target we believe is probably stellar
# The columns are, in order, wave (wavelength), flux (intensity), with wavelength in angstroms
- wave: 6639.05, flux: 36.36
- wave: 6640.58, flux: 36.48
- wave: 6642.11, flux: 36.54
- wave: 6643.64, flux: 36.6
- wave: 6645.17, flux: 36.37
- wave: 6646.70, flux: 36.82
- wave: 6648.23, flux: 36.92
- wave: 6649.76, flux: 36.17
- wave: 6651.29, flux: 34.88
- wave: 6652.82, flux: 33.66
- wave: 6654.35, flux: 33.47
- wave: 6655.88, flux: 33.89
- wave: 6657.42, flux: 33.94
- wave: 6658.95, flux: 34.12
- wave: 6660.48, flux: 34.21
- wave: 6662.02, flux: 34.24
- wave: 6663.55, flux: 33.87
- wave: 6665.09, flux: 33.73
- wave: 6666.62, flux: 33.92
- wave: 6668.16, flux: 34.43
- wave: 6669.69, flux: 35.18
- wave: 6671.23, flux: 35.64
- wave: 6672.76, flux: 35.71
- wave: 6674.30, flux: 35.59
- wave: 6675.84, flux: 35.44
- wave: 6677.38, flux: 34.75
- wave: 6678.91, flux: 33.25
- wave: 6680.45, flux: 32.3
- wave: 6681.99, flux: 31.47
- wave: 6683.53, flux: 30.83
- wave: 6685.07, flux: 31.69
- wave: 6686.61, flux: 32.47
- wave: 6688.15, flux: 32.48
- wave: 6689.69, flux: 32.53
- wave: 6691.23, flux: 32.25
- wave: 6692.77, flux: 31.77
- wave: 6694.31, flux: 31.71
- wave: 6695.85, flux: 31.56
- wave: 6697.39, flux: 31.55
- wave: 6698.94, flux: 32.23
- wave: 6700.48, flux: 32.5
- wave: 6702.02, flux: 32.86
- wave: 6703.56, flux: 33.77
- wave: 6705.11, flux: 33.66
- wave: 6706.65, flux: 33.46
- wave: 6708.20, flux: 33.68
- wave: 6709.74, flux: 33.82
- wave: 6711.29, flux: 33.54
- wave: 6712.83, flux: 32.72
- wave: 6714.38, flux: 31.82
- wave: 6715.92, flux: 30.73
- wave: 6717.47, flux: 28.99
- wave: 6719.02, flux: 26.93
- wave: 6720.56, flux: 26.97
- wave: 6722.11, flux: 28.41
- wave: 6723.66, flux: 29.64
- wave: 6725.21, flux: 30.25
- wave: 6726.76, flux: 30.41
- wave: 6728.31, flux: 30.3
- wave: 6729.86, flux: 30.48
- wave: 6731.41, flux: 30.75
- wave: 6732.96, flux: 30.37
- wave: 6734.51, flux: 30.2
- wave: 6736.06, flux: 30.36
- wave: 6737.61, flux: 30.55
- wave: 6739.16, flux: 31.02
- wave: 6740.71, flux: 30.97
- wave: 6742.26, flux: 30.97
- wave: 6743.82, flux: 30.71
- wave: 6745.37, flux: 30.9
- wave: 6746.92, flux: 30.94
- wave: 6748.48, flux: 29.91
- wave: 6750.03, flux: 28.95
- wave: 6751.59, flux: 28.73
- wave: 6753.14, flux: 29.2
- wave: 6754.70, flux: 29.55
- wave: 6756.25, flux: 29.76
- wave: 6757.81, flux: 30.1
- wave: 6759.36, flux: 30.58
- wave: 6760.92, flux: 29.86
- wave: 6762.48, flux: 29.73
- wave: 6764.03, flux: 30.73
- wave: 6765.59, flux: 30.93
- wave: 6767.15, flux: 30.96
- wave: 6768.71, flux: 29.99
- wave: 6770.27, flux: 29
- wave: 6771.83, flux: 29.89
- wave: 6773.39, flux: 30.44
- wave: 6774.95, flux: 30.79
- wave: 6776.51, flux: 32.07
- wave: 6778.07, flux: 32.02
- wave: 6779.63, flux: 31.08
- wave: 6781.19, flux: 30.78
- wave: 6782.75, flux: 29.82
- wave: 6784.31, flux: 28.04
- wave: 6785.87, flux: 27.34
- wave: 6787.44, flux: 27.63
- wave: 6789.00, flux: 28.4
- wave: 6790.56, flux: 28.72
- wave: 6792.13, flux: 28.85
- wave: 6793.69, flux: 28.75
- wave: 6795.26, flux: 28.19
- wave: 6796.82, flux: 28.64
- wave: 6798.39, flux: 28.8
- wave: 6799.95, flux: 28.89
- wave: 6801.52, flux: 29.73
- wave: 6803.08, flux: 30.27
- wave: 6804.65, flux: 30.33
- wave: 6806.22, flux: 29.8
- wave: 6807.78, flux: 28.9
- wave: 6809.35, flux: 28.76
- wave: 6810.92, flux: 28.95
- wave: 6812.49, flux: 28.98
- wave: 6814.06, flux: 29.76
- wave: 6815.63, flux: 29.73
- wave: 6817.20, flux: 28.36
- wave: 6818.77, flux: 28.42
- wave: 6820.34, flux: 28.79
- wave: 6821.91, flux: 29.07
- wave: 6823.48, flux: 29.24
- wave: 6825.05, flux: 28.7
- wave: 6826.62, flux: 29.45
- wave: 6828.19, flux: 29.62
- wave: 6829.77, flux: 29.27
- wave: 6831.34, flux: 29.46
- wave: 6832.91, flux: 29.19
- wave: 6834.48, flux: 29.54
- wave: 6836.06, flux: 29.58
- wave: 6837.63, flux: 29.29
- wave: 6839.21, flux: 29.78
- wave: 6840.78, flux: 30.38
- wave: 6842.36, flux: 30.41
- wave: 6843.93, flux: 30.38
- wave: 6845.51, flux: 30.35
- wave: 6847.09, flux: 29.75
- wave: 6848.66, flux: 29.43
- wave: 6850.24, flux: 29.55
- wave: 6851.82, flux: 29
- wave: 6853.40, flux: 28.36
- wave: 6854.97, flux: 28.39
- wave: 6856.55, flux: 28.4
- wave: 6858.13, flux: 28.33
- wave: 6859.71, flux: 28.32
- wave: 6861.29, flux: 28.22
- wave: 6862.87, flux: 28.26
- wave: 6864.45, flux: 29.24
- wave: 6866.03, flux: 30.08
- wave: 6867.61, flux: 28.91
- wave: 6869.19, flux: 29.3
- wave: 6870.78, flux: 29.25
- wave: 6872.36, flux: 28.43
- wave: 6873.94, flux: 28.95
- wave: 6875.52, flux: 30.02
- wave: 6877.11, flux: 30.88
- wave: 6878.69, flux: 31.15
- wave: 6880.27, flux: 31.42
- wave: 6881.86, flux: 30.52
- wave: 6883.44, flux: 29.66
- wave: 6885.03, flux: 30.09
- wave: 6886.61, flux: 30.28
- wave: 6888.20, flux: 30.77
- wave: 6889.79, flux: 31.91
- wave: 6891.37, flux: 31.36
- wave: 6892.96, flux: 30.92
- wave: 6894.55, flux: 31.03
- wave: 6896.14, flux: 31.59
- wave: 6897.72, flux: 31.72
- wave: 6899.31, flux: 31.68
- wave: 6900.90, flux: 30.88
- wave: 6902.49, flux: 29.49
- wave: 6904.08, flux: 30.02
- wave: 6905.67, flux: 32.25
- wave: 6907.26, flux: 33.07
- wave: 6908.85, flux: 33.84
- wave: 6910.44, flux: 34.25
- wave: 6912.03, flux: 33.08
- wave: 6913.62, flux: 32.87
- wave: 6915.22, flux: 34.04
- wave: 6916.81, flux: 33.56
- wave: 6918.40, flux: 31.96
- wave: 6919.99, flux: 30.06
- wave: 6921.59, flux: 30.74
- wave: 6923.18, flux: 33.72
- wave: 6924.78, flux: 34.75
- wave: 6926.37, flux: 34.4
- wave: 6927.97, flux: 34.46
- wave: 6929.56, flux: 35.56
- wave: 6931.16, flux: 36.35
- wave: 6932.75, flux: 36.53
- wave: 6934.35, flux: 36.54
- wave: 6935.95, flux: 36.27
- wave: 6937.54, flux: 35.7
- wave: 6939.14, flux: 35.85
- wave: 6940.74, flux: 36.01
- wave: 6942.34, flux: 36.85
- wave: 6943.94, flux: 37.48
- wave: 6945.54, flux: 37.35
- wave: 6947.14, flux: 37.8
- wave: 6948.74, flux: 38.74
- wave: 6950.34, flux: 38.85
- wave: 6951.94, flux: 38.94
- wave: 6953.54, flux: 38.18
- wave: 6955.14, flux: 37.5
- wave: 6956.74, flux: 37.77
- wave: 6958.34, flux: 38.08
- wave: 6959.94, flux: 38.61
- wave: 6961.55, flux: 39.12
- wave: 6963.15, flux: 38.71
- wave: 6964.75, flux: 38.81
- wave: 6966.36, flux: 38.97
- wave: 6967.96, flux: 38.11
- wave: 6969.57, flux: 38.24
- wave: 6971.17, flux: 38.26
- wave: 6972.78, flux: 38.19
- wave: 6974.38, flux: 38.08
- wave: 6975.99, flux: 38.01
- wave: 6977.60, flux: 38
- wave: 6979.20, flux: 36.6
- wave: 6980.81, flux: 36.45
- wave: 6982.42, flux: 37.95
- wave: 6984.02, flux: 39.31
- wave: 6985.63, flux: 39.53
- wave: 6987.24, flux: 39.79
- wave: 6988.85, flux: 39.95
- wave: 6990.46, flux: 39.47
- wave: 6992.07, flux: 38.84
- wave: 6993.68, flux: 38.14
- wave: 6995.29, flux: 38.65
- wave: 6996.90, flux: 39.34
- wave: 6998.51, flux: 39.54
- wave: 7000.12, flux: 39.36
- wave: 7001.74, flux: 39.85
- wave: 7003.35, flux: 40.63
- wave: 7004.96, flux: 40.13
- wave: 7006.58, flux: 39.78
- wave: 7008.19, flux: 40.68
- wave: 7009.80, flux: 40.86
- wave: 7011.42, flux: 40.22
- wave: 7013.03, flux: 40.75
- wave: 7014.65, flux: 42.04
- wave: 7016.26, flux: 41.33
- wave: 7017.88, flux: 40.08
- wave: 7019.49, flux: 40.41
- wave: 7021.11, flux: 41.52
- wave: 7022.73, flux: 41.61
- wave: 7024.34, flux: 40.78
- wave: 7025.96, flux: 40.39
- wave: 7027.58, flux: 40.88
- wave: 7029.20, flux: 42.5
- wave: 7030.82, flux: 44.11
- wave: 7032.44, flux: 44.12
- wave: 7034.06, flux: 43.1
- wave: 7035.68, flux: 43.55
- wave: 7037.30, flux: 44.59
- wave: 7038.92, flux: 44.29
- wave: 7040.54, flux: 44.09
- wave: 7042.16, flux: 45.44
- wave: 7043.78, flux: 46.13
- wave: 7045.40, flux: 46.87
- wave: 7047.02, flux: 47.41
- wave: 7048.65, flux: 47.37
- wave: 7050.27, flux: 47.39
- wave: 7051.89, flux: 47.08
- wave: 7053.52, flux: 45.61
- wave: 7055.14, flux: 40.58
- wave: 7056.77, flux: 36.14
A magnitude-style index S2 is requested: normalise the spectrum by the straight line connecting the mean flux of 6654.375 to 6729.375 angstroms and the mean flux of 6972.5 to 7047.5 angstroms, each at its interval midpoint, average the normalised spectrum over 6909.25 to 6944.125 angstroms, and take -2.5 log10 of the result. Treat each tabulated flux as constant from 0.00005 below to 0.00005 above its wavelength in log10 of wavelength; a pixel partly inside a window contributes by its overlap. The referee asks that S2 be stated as 0.12 mag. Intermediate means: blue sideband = 32.5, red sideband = 40.9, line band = 34.5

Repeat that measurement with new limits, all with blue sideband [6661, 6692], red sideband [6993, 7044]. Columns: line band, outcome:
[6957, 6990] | 0.06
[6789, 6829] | 0.25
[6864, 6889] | 0.26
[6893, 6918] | 0.21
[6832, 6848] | 0.24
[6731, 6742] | 0.14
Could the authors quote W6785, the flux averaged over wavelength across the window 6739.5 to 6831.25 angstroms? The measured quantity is 29.6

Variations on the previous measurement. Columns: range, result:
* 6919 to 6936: 34.4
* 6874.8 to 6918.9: 31.6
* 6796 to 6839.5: 29.3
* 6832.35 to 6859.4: 29.4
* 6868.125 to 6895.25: 30.3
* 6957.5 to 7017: 39.1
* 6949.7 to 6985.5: 38.2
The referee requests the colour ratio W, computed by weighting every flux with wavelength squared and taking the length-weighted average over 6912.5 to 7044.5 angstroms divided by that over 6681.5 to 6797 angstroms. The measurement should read 1.36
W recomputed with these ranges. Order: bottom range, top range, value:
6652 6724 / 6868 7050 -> 1.23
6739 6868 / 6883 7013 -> 1.28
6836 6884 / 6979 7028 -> 1.41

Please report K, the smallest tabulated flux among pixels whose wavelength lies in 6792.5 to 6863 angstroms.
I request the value 28.19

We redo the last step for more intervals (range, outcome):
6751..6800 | 27.34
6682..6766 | 26.93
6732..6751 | 28.95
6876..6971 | 29.49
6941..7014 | 36.45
